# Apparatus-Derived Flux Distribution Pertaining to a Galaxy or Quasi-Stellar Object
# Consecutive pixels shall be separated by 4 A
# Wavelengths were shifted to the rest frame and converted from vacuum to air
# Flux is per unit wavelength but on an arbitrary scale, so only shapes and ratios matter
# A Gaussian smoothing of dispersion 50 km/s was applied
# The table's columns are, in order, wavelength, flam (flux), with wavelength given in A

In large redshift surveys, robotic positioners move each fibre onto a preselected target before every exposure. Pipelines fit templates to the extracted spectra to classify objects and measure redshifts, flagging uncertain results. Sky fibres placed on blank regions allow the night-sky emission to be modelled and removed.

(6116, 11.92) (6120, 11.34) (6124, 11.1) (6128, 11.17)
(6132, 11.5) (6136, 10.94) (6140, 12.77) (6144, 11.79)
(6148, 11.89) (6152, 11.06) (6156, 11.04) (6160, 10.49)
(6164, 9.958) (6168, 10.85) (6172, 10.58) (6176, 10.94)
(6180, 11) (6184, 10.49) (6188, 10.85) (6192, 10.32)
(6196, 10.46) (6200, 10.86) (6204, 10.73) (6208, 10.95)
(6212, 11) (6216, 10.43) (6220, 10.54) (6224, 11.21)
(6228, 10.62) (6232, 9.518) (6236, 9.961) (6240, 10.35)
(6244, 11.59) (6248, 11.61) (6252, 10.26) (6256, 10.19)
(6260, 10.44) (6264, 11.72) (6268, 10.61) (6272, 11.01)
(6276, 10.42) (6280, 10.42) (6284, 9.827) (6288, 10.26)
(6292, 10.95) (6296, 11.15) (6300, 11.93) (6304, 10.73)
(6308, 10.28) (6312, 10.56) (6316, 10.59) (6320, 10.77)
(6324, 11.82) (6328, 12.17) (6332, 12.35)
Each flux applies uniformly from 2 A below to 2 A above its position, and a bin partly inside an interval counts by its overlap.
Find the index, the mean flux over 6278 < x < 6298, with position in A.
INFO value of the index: 10.5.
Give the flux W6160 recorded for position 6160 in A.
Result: 10.49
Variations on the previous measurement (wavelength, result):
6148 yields 11.89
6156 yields 11.04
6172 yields 10.58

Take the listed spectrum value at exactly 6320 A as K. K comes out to 10.77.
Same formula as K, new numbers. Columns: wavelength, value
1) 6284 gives 9.827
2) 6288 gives 10.26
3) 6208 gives 10.95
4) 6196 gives 10.46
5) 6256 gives 10.19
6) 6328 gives 12.17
